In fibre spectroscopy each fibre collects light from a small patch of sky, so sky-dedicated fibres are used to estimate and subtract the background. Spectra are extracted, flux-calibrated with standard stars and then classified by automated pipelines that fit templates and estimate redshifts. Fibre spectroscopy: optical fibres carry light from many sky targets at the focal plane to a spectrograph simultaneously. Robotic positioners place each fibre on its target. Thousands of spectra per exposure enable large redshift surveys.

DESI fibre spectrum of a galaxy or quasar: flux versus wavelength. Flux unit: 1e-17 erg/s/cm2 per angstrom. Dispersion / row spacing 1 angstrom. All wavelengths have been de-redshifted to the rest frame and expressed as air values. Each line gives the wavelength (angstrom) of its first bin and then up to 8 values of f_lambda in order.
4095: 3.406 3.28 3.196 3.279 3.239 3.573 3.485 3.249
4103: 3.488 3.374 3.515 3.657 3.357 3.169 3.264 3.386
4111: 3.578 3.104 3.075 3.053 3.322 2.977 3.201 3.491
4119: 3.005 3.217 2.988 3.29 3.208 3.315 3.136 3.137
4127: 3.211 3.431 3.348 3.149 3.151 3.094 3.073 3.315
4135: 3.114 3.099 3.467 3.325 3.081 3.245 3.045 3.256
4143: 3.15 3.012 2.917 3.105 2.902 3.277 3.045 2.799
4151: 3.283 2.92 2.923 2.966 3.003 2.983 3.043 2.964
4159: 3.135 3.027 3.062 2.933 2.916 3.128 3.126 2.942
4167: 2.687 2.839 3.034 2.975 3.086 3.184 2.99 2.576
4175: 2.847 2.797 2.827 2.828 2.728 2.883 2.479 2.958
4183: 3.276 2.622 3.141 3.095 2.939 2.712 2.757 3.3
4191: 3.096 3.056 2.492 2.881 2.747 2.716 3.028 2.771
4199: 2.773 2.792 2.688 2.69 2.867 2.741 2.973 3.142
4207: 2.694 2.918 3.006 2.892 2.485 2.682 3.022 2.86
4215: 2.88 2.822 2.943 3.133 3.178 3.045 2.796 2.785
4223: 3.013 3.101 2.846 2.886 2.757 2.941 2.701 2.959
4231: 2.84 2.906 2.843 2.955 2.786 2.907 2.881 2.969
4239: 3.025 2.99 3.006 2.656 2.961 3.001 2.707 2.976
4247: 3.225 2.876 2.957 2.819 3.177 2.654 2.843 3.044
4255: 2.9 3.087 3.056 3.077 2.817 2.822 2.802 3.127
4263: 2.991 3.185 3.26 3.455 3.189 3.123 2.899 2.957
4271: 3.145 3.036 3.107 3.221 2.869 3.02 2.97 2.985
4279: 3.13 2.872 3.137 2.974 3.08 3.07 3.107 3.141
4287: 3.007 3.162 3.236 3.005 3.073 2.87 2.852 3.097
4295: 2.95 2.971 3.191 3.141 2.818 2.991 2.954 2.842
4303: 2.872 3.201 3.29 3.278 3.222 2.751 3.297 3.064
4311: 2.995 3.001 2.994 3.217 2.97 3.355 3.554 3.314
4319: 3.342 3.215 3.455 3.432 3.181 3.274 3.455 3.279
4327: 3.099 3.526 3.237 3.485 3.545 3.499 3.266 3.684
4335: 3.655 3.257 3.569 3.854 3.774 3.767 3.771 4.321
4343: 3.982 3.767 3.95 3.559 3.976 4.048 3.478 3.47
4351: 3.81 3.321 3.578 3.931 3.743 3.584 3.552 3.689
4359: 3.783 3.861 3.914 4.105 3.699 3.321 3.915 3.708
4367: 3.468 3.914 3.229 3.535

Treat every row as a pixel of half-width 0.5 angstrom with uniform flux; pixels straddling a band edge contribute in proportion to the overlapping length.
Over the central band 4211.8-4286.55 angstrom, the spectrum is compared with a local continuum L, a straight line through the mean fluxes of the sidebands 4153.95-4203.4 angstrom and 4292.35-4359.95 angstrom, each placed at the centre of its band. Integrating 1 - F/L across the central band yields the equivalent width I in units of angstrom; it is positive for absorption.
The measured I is 3.96 angstrom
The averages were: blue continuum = 2.91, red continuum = 3.4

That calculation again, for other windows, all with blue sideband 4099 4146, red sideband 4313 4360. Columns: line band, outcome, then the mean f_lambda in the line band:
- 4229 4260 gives 4.5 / 2.92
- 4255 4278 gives 2.7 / 3.05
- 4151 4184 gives 3.6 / 2.94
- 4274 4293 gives 2.4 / 3.04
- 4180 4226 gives 6.5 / 2.89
